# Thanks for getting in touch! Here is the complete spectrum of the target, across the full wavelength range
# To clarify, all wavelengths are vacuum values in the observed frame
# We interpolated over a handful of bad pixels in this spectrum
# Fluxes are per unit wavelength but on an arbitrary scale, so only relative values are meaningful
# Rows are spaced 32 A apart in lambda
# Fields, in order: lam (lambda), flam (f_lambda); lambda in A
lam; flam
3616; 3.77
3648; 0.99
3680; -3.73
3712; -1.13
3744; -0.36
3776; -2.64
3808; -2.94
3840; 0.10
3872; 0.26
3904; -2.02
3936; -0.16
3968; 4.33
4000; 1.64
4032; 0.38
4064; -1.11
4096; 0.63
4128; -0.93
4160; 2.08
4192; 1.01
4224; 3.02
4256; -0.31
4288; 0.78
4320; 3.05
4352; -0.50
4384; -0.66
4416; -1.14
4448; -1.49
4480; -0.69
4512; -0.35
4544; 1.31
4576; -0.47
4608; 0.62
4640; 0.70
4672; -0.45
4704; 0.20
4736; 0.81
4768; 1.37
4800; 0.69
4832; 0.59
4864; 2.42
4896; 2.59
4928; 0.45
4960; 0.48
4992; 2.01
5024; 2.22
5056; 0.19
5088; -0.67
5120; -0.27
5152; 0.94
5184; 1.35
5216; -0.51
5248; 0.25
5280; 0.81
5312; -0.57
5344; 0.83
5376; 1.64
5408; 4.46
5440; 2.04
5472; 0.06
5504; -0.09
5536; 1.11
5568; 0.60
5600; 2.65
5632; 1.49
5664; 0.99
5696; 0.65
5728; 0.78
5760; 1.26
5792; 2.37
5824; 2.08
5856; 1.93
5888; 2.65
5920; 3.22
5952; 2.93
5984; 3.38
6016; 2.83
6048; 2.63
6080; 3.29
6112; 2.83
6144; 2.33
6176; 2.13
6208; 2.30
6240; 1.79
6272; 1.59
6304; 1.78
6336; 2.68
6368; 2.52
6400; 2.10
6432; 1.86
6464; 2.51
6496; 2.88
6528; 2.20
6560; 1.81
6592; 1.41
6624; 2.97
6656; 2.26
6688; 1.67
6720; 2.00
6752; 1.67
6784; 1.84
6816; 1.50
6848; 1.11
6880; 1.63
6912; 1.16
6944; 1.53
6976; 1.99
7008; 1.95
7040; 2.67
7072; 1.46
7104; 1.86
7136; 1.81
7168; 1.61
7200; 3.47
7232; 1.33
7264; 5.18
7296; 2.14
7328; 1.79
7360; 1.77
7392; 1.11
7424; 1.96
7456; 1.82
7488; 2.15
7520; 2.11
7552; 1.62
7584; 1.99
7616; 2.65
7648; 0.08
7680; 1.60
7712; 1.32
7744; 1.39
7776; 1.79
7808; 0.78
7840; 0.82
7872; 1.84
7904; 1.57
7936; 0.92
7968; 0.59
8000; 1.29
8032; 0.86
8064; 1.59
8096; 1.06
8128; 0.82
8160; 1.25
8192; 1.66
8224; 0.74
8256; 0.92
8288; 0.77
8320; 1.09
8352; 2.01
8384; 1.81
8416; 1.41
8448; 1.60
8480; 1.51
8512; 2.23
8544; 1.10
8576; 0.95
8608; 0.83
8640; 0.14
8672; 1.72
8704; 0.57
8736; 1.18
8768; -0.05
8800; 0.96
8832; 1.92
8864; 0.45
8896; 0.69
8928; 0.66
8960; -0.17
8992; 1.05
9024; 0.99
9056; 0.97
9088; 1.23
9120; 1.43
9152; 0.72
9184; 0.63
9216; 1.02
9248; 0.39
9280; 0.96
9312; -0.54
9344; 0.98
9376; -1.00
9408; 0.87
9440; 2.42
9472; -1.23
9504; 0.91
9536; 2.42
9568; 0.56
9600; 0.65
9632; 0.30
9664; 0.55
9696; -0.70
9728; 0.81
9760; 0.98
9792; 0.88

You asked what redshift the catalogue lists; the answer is 0.450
